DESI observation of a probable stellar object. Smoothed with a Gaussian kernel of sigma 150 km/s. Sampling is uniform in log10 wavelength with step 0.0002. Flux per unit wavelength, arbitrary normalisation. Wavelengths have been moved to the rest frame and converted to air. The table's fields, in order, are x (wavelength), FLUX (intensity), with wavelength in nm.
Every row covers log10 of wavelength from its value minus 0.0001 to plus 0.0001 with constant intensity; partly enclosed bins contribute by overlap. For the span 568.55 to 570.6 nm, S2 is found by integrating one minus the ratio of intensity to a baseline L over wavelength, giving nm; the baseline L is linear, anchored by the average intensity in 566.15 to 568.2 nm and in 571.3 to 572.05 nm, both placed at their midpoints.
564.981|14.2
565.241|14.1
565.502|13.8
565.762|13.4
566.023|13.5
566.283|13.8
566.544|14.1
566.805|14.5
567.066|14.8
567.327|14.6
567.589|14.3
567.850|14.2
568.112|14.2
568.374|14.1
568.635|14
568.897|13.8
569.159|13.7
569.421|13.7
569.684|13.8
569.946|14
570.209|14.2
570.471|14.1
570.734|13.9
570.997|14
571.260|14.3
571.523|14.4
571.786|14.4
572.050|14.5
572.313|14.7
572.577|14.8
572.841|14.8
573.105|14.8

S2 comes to 0.06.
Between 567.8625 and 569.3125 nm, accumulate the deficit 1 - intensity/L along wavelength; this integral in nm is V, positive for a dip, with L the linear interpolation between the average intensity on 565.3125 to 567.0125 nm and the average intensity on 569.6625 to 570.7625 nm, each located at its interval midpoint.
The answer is 0.001 nm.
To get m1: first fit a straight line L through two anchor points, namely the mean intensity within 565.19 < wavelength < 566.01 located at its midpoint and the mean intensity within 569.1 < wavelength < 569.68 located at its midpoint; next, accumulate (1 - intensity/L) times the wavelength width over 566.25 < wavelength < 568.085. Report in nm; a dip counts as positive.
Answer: -0.09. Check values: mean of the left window 13.7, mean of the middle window 14.3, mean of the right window 13.7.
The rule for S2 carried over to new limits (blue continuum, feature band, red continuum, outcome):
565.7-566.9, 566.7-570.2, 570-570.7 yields -0.04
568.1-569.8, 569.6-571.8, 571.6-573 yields 0.02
